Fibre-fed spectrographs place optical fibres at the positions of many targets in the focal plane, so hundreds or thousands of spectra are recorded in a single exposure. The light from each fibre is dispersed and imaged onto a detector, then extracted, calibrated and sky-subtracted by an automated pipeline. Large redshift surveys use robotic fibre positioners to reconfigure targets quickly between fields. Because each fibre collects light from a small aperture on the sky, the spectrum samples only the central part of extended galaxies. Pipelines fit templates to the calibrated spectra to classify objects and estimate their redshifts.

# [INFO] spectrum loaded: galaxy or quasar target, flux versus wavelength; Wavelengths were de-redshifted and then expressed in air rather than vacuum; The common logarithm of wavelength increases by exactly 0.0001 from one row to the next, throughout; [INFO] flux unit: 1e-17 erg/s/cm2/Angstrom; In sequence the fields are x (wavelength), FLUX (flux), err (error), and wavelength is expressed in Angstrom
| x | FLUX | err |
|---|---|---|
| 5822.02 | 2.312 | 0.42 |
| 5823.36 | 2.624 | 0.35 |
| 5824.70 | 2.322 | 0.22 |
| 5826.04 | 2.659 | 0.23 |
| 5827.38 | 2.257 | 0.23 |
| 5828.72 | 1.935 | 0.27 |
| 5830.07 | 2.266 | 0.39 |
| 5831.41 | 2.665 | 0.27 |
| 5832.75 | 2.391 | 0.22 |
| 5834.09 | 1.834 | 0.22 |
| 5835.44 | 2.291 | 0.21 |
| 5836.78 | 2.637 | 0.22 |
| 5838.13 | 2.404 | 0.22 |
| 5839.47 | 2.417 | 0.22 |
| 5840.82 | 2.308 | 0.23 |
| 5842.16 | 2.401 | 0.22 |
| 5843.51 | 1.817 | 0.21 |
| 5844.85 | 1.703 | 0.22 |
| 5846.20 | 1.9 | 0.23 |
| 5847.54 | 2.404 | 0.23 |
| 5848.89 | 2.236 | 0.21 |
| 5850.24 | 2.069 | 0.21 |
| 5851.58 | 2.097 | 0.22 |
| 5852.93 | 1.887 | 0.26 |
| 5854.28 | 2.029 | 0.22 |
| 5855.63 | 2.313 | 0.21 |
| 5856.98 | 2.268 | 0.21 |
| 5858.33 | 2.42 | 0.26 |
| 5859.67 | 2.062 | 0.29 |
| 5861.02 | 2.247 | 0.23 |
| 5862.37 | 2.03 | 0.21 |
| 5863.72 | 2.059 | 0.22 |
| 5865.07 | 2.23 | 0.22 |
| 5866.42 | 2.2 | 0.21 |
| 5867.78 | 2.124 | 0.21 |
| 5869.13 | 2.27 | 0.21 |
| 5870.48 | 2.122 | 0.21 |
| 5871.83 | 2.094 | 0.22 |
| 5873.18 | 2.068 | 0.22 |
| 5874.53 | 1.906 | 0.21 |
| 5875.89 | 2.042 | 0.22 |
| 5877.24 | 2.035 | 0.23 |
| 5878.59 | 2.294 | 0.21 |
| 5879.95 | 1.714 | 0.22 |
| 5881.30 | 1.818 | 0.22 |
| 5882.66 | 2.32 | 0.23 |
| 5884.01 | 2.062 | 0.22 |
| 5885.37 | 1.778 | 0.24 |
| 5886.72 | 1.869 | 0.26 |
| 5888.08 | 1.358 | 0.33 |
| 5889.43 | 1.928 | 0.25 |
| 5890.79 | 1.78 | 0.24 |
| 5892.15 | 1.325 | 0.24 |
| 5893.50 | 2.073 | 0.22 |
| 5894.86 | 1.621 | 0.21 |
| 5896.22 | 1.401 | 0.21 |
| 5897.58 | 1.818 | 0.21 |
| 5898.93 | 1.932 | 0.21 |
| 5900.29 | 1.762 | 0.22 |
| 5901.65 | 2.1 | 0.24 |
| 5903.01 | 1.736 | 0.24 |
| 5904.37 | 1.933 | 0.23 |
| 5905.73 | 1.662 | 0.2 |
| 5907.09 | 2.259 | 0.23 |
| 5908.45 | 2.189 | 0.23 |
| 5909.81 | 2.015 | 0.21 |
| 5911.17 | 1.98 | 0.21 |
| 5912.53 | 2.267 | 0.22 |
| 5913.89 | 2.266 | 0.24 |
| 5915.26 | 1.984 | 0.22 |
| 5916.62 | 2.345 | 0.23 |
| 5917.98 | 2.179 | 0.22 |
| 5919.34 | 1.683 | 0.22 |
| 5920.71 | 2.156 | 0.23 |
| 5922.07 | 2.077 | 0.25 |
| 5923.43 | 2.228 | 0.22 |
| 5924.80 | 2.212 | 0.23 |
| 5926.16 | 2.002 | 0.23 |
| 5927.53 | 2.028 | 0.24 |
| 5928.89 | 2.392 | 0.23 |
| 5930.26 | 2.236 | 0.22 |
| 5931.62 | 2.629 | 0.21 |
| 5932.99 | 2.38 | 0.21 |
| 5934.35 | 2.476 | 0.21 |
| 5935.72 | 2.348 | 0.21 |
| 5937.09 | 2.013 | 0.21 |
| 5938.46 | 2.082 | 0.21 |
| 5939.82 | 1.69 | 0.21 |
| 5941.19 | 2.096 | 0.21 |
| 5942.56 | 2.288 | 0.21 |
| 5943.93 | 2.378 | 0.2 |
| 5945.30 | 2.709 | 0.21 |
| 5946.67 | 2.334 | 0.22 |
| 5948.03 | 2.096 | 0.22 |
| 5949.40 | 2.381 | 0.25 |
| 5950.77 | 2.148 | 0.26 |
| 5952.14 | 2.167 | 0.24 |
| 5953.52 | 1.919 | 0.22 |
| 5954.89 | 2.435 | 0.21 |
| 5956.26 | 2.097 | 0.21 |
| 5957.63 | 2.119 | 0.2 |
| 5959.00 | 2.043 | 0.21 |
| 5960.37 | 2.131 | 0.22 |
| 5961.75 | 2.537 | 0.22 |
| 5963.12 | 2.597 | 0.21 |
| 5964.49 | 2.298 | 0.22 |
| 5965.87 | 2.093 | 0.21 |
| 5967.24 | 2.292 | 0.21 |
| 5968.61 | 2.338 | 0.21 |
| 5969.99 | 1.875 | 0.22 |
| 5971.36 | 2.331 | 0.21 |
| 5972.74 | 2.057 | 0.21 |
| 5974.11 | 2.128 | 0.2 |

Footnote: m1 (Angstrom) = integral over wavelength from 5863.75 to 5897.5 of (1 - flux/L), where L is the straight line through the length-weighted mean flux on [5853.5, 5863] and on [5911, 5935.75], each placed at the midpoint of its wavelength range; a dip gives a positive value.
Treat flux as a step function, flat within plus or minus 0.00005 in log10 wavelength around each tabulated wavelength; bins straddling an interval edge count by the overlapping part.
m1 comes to 4.0 Angstrom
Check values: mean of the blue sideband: 2.19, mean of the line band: 1.93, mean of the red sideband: 2.2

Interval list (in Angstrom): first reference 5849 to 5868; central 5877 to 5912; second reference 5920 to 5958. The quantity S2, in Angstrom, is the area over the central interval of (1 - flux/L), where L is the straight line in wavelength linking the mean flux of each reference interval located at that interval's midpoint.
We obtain 4.9 Angstrom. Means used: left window 2.15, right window 2.22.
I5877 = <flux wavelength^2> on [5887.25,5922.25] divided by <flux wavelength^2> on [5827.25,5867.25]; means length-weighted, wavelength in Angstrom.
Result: 0.9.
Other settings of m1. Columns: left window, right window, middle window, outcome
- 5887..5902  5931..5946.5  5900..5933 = -1.69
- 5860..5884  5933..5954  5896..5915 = 1.63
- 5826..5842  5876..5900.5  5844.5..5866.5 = -0.02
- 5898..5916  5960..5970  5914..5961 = -0.72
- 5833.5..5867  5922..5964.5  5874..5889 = 1.82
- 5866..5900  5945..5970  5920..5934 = -0.85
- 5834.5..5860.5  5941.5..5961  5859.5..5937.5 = 6.10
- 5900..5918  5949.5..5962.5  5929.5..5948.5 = -1.18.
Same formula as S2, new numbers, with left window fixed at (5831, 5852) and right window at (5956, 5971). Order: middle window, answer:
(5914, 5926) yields 0.61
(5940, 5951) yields -0.28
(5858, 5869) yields 0.26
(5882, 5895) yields 2.36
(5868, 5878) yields 0.63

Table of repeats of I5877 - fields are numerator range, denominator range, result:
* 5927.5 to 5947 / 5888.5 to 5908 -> 1.28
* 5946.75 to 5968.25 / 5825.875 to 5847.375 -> 1.04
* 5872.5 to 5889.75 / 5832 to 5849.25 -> 0.89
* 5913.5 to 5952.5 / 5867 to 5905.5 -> 1.18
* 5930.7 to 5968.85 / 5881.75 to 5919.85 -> 1.20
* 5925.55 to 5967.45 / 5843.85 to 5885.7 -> 1.10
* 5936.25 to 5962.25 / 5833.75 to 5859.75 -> 1.04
